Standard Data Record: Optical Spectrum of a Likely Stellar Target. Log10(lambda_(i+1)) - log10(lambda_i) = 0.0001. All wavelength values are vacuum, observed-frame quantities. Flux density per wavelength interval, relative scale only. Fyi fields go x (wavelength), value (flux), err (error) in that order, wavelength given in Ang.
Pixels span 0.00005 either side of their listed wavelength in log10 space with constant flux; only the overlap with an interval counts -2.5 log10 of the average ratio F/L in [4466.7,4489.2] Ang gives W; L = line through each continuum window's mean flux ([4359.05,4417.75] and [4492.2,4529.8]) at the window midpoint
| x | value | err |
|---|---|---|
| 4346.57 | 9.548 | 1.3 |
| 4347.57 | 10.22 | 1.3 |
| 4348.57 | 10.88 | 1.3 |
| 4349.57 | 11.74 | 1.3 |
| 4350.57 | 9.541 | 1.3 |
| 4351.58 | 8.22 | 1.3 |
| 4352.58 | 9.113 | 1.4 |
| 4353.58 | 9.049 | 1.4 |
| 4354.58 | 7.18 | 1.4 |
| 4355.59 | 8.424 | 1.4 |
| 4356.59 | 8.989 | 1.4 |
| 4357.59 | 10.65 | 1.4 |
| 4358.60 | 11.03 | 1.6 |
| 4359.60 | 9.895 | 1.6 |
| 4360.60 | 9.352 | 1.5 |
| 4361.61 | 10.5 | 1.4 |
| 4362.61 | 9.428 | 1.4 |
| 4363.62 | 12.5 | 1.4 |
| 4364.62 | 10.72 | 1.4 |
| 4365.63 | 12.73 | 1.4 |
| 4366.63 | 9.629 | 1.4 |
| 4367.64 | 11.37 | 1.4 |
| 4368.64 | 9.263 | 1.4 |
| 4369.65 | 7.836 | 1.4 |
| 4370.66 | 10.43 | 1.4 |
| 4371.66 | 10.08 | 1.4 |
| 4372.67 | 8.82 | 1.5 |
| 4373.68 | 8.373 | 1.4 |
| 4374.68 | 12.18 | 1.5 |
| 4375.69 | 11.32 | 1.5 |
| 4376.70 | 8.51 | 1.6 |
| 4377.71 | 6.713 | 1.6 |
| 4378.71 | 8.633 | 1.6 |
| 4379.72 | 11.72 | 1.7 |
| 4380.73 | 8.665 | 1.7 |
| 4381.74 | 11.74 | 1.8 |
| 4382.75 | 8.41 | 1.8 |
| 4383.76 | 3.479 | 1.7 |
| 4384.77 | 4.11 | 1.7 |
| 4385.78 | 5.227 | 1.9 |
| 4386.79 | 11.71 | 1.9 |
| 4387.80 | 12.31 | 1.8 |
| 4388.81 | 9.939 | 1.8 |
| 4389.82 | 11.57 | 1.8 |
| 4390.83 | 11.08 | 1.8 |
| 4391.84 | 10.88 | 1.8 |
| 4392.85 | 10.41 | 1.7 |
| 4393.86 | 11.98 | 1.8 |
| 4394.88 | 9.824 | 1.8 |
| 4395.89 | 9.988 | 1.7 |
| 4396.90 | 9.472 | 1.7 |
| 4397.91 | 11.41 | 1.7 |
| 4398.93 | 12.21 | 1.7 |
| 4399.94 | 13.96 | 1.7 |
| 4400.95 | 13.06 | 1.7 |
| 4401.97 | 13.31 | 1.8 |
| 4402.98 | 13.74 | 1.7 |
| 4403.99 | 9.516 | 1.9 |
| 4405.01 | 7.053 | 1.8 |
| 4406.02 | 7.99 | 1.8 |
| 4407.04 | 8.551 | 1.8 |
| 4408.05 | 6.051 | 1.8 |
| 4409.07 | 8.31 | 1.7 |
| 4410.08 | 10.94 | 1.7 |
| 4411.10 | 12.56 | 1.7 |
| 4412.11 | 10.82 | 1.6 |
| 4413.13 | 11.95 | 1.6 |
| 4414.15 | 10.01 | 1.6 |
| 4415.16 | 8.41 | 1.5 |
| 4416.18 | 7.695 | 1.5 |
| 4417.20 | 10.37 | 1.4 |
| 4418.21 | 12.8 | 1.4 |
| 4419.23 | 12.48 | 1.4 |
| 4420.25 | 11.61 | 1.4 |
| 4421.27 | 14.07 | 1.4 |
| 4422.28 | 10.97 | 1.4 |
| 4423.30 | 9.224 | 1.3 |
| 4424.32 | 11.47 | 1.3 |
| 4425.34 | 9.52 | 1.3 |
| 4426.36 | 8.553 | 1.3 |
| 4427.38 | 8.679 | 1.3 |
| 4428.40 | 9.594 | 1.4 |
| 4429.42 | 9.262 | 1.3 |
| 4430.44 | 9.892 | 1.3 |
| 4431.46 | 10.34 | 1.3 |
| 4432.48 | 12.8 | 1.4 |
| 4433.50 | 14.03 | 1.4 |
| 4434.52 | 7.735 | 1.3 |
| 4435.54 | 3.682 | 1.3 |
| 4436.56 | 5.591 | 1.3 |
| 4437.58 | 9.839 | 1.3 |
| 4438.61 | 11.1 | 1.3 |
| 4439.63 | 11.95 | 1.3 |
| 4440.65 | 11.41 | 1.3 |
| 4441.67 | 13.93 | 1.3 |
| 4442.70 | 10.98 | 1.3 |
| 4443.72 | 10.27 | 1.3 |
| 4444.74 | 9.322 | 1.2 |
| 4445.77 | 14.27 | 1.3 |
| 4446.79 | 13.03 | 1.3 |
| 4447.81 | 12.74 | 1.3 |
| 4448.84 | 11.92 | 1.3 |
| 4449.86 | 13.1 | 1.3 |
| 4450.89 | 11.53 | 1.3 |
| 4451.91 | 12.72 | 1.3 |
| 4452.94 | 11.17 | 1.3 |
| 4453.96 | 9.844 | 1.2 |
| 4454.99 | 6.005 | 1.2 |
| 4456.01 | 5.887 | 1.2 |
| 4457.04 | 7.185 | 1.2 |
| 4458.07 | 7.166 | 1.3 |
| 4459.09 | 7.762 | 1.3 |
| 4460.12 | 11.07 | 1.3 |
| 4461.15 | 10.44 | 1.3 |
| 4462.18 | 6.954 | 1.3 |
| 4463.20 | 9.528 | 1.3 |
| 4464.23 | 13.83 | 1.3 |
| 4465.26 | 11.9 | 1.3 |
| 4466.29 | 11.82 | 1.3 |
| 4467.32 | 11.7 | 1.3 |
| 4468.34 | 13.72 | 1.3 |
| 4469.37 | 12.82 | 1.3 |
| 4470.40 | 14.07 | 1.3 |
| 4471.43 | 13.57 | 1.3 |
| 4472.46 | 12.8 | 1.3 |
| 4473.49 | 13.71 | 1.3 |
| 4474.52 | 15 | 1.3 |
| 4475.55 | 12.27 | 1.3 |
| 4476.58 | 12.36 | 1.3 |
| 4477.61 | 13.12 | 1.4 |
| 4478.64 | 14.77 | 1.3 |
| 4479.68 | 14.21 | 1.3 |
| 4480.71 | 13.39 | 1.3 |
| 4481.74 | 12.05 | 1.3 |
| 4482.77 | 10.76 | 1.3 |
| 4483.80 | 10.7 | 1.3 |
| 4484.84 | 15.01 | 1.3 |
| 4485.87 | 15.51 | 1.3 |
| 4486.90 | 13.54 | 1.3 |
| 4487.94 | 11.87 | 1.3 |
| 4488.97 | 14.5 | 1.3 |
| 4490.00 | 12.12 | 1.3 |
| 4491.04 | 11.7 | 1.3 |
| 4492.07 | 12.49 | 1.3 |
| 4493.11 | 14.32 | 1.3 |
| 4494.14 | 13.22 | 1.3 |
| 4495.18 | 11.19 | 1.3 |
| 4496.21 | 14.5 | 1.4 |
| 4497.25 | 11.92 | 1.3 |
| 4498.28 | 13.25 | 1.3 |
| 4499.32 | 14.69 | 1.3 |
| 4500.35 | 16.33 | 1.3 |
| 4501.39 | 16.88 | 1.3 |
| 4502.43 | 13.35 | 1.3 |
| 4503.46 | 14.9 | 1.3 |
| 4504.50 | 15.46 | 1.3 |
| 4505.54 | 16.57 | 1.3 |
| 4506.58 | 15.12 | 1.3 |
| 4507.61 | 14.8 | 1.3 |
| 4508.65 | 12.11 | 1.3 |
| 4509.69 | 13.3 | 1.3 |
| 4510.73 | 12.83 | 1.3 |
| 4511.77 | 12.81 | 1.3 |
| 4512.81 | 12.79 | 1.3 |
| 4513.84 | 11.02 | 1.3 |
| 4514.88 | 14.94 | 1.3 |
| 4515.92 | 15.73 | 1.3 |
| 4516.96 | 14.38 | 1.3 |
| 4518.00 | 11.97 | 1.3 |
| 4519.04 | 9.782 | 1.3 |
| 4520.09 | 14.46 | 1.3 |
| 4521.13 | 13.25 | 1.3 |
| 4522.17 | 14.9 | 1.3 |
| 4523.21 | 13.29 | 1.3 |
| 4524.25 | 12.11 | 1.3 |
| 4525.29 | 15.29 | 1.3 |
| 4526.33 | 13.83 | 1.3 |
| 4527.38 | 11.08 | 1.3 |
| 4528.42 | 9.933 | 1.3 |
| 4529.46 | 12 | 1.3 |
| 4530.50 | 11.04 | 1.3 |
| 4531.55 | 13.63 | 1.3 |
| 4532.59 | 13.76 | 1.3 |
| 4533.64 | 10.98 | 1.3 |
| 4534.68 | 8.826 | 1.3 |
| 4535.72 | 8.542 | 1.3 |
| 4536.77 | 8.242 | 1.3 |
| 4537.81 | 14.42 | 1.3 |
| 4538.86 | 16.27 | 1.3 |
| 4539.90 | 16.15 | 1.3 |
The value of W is -0.05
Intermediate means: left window 9.98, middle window 13.2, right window 13.6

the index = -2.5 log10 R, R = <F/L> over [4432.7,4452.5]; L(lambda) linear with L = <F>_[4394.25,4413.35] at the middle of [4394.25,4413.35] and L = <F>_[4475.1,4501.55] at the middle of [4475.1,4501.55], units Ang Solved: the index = 0.07 mag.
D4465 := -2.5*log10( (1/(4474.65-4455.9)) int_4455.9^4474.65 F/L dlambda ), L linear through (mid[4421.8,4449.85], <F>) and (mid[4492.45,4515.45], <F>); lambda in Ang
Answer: 0.084 mag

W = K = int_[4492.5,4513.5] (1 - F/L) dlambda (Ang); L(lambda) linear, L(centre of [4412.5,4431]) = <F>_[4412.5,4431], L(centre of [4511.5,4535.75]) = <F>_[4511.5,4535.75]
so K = -3.2 Ang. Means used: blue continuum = 10.4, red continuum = 12.6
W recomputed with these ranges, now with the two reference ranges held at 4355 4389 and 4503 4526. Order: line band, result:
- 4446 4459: 0.16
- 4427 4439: 0.21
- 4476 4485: -0.01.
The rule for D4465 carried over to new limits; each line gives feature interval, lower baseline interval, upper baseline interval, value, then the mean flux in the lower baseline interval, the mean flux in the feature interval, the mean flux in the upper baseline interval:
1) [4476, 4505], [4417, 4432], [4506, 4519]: -0.068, 10.6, 13.5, 13.4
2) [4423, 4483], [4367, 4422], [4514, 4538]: 0.012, 10.1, 11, 12.4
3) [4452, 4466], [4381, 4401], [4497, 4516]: 0.321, 10.1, 9.28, 14.1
